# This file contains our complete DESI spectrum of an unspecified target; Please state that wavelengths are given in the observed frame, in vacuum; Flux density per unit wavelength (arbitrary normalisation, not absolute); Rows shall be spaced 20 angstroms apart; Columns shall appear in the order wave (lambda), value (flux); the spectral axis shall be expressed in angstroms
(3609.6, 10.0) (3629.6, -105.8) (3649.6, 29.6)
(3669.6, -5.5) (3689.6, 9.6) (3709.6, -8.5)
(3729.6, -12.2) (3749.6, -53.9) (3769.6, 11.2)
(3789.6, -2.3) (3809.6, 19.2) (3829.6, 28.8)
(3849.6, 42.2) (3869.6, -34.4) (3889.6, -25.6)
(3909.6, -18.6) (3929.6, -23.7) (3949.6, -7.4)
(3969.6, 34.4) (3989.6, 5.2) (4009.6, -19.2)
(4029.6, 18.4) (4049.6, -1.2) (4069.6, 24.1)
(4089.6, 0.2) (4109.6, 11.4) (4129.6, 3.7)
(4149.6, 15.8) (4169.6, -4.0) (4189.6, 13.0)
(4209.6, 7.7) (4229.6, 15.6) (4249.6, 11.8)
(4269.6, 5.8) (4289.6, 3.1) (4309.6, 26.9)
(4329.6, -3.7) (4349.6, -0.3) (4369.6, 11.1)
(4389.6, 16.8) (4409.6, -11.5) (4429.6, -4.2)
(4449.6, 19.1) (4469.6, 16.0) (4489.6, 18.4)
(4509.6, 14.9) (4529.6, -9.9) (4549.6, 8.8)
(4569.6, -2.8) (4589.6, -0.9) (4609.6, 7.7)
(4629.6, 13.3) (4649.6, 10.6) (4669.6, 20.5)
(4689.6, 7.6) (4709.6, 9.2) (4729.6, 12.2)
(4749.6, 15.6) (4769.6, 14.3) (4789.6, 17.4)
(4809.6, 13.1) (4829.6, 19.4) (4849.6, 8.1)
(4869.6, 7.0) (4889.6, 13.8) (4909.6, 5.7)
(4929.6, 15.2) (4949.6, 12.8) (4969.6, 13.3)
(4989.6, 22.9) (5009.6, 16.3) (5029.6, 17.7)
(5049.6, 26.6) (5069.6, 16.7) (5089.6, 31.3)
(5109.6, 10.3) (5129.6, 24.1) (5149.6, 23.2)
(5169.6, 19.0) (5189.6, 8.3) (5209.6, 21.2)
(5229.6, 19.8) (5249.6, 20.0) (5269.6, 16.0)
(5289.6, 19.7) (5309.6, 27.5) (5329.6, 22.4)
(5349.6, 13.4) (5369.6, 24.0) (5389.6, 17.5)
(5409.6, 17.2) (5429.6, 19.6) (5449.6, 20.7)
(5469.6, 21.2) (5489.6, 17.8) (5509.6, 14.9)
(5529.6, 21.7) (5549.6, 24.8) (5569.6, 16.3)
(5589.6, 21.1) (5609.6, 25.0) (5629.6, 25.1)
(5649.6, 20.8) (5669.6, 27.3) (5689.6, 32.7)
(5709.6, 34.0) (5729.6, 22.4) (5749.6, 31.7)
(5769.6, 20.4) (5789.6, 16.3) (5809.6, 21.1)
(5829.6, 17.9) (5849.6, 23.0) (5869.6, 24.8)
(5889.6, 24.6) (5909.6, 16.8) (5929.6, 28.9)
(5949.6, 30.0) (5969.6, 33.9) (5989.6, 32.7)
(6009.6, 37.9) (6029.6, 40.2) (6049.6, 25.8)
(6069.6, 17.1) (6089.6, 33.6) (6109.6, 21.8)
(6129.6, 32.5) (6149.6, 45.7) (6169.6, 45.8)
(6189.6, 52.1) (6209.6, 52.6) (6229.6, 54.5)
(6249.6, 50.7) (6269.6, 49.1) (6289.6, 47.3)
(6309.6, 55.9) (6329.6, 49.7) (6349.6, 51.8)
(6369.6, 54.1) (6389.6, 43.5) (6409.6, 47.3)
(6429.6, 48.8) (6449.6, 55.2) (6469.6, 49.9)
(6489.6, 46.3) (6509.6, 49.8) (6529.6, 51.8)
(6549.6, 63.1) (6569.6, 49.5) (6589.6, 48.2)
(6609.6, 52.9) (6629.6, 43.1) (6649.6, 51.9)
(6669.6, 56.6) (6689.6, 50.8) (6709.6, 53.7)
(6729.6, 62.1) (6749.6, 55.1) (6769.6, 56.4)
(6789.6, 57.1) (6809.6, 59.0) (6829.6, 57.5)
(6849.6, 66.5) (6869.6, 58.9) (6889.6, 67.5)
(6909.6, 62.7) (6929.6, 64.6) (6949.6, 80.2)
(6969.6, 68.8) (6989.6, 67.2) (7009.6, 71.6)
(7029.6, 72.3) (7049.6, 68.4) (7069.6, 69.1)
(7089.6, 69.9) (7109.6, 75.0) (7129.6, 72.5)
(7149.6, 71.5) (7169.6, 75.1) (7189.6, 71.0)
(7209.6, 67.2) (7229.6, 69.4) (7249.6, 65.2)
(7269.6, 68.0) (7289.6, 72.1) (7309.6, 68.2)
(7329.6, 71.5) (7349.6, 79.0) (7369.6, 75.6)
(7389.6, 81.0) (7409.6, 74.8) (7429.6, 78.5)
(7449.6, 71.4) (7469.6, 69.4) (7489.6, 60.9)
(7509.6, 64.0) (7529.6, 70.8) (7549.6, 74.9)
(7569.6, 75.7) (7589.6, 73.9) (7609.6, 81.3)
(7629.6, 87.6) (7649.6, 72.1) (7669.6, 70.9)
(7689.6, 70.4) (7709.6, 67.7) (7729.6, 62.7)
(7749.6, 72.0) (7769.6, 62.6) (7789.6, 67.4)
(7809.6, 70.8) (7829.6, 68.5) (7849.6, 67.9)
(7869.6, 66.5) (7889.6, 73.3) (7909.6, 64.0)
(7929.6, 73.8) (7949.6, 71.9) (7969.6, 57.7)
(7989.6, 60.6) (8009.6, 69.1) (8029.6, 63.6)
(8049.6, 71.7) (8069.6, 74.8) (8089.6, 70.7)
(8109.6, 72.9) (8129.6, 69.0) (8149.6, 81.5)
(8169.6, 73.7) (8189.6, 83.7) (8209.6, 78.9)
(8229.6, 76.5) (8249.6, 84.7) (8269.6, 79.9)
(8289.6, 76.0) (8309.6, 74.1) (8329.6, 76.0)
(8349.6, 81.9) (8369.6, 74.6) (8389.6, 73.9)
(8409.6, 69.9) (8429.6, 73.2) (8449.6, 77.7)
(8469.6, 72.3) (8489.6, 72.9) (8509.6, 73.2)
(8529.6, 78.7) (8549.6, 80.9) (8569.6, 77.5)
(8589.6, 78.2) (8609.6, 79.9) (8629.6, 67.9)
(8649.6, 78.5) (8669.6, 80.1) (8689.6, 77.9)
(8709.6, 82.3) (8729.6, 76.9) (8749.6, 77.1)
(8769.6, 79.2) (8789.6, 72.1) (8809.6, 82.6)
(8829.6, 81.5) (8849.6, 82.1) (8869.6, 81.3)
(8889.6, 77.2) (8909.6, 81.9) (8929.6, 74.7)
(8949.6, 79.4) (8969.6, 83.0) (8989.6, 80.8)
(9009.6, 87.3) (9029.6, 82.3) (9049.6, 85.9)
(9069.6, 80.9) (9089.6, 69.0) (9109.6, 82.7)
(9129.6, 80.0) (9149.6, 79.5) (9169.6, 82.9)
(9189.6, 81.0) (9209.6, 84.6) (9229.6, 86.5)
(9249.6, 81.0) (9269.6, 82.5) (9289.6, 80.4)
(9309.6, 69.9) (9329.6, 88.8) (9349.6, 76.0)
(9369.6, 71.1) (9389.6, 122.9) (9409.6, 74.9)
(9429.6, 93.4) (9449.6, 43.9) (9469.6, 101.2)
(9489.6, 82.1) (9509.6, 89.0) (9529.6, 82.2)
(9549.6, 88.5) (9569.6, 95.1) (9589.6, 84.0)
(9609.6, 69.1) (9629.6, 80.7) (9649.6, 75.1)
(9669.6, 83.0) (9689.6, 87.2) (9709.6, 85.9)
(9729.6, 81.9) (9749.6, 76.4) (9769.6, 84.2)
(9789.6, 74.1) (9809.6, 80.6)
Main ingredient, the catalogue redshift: 0.54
